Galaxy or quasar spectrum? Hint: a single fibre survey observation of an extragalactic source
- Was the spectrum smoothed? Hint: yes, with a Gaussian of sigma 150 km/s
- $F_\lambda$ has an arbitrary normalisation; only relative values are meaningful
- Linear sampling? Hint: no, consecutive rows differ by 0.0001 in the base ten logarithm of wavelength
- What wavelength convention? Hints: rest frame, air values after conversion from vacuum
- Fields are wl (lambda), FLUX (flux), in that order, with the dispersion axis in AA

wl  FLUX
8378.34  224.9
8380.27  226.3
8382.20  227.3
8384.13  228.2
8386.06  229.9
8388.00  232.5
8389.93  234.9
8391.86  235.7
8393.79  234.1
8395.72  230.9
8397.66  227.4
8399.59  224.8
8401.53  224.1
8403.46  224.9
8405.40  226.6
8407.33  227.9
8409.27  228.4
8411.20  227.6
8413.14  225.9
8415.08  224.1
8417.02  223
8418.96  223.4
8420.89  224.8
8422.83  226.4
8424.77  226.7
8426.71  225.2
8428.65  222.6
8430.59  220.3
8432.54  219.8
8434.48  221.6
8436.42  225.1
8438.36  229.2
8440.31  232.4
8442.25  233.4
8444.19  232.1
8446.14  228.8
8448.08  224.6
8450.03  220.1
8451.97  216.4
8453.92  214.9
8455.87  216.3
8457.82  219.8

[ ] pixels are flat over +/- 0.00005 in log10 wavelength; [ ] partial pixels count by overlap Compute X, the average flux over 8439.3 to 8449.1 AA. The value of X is 230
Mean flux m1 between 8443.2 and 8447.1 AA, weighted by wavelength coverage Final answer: 230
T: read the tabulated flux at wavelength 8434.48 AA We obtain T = 221.6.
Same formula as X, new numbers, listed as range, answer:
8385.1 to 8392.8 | 233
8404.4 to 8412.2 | 228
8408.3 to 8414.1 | 227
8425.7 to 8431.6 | 222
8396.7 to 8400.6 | 226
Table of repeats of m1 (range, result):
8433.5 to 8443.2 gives 228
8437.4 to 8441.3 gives 231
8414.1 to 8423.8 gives 224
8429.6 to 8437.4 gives 222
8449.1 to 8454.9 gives 217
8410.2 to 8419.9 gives 225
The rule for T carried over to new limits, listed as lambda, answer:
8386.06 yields 229.9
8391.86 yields 235.7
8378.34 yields 224.9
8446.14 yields 228.8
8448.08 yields 224.6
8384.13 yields 228.2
